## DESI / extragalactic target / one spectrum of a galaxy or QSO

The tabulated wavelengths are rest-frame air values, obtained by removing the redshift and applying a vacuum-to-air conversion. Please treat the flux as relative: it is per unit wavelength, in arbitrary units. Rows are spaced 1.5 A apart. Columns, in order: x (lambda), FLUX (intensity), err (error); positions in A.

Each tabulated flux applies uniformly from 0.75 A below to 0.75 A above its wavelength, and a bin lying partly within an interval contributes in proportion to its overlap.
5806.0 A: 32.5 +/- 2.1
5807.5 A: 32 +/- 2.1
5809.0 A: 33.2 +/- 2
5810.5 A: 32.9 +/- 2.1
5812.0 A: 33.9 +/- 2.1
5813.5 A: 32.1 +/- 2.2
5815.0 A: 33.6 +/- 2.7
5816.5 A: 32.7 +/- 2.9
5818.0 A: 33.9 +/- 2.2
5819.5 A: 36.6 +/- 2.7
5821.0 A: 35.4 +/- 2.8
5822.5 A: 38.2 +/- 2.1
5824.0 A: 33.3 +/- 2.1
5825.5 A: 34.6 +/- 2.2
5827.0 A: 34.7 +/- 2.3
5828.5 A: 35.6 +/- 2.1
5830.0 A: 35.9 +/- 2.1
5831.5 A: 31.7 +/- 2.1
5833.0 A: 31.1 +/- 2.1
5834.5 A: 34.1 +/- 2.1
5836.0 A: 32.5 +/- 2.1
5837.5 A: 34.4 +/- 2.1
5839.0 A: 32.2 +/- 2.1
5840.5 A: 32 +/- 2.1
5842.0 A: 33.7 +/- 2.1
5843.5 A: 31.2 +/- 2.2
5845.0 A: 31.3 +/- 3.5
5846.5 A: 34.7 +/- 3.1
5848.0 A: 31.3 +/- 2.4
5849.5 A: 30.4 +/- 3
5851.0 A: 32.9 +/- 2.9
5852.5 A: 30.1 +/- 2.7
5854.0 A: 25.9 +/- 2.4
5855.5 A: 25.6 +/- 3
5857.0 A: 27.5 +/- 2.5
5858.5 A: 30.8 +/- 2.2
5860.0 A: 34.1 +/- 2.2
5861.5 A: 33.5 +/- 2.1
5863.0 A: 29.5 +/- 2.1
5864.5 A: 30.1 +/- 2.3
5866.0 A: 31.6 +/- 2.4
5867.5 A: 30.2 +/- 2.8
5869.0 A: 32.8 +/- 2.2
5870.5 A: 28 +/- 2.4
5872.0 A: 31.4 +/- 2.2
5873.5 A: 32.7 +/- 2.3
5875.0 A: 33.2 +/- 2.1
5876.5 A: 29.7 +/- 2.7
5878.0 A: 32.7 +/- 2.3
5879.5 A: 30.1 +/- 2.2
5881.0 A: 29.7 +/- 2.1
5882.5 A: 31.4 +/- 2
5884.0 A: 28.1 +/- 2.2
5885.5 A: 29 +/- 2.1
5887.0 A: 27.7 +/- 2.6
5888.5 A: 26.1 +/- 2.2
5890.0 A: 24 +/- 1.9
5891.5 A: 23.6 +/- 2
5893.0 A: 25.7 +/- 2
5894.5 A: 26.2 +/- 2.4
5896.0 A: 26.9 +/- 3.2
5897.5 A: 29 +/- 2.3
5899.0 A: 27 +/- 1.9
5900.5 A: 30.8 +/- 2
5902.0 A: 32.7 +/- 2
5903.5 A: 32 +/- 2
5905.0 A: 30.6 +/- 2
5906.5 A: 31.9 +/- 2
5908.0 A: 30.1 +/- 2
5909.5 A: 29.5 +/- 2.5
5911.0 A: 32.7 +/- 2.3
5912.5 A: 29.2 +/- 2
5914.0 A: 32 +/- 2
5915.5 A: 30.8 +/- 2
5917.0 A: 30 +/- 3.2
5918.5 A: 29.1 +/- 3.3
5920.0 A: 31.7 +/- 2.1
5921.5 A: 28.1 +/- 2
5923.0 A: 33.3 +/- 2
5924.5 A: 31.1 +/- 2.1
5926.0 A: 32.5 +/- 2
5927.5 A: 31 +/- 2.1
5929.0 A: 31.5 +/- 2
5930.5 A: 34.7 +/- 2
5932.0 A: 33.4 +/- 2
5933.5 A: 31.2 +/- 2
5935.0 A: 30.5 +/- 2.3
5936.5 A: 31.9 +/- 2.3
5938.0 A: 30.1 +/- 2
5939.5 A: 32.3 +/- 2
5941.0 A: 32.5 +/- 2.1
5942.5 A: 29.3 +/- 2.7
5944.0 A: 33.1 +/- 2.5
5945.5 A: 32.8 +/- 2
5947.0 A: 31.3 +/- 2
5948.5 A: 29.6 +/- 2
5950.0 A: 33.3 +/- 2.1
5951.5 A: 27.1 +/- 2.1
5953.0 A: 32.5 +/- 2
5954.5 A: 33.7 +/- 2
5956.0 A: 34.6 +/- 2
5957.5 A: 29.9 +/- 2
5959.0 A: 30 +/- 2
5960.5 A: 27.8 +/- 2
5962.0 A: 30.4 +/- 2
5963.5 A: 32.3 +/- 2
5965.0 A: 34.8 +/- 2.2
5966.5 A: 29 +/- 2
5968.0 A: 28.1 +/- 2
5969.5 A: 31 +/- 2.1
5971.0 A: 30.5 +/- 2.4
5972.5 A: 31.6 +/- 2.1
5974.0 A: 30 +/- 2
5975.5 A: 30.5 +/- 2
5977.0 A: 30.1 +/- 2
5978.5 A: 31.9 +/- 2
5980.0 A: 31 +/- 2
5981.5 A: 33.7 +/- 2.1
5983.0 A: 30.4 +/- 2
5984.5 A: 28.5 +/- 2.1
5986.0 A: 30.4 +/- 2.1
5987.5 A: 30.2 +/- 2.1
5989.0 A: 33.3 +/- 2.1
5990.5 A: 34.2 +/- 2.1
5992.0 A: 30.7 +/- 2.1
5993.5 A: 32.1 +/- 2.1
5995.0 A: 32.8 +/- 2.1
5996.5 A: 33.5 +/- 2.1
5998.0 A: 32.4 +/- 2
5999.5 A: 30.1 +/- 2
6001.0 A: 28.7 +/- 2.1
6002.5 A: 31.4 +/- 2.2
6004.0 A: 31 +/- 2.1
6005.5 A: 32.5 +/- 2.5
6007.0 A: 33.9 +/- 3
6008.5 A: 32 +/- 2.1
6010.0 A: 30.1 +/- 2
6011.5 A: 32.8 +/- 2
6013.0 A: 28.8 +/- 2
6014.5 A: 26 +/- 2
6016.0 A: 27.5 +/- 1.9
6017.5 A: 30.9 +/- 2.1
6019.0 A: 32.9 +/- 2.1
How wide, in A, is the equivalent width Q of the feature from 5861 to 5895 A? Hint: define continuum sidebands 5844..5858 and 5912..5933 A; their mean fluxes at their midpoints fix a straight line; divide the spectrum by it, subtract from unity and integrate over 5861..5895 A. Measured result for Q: 1.2 A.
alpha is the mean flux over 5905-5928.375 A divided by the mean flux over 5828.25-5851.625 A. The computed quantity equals 0.94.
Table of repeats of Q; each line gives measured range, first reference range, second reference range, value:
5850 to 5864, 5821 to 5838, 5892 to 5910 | 1.0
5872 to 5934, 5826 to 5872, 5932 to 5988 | 2.5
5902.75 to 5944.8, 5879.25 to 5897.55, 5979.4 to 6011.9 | -3.7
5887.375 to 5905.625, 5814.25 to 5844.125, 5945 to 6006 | 2.7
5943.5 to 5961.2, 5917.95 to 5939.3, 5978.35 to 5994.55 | 0.1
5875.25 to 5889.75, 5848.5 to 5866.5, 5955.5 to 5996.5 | 0.5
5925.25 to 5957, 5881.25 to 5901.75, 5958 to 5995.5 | -2.5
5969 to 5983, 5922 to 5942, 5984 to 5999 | 0.3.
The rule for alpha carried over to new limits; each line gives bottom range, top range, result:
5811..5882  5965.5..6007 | 0.97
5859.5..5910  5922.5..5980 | 1.05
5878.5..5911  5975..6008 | 1.09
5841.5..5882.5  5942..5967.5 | 1.01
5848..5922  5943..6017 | 1.04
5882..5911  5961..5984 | 1.08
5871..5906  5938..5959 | 1.08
